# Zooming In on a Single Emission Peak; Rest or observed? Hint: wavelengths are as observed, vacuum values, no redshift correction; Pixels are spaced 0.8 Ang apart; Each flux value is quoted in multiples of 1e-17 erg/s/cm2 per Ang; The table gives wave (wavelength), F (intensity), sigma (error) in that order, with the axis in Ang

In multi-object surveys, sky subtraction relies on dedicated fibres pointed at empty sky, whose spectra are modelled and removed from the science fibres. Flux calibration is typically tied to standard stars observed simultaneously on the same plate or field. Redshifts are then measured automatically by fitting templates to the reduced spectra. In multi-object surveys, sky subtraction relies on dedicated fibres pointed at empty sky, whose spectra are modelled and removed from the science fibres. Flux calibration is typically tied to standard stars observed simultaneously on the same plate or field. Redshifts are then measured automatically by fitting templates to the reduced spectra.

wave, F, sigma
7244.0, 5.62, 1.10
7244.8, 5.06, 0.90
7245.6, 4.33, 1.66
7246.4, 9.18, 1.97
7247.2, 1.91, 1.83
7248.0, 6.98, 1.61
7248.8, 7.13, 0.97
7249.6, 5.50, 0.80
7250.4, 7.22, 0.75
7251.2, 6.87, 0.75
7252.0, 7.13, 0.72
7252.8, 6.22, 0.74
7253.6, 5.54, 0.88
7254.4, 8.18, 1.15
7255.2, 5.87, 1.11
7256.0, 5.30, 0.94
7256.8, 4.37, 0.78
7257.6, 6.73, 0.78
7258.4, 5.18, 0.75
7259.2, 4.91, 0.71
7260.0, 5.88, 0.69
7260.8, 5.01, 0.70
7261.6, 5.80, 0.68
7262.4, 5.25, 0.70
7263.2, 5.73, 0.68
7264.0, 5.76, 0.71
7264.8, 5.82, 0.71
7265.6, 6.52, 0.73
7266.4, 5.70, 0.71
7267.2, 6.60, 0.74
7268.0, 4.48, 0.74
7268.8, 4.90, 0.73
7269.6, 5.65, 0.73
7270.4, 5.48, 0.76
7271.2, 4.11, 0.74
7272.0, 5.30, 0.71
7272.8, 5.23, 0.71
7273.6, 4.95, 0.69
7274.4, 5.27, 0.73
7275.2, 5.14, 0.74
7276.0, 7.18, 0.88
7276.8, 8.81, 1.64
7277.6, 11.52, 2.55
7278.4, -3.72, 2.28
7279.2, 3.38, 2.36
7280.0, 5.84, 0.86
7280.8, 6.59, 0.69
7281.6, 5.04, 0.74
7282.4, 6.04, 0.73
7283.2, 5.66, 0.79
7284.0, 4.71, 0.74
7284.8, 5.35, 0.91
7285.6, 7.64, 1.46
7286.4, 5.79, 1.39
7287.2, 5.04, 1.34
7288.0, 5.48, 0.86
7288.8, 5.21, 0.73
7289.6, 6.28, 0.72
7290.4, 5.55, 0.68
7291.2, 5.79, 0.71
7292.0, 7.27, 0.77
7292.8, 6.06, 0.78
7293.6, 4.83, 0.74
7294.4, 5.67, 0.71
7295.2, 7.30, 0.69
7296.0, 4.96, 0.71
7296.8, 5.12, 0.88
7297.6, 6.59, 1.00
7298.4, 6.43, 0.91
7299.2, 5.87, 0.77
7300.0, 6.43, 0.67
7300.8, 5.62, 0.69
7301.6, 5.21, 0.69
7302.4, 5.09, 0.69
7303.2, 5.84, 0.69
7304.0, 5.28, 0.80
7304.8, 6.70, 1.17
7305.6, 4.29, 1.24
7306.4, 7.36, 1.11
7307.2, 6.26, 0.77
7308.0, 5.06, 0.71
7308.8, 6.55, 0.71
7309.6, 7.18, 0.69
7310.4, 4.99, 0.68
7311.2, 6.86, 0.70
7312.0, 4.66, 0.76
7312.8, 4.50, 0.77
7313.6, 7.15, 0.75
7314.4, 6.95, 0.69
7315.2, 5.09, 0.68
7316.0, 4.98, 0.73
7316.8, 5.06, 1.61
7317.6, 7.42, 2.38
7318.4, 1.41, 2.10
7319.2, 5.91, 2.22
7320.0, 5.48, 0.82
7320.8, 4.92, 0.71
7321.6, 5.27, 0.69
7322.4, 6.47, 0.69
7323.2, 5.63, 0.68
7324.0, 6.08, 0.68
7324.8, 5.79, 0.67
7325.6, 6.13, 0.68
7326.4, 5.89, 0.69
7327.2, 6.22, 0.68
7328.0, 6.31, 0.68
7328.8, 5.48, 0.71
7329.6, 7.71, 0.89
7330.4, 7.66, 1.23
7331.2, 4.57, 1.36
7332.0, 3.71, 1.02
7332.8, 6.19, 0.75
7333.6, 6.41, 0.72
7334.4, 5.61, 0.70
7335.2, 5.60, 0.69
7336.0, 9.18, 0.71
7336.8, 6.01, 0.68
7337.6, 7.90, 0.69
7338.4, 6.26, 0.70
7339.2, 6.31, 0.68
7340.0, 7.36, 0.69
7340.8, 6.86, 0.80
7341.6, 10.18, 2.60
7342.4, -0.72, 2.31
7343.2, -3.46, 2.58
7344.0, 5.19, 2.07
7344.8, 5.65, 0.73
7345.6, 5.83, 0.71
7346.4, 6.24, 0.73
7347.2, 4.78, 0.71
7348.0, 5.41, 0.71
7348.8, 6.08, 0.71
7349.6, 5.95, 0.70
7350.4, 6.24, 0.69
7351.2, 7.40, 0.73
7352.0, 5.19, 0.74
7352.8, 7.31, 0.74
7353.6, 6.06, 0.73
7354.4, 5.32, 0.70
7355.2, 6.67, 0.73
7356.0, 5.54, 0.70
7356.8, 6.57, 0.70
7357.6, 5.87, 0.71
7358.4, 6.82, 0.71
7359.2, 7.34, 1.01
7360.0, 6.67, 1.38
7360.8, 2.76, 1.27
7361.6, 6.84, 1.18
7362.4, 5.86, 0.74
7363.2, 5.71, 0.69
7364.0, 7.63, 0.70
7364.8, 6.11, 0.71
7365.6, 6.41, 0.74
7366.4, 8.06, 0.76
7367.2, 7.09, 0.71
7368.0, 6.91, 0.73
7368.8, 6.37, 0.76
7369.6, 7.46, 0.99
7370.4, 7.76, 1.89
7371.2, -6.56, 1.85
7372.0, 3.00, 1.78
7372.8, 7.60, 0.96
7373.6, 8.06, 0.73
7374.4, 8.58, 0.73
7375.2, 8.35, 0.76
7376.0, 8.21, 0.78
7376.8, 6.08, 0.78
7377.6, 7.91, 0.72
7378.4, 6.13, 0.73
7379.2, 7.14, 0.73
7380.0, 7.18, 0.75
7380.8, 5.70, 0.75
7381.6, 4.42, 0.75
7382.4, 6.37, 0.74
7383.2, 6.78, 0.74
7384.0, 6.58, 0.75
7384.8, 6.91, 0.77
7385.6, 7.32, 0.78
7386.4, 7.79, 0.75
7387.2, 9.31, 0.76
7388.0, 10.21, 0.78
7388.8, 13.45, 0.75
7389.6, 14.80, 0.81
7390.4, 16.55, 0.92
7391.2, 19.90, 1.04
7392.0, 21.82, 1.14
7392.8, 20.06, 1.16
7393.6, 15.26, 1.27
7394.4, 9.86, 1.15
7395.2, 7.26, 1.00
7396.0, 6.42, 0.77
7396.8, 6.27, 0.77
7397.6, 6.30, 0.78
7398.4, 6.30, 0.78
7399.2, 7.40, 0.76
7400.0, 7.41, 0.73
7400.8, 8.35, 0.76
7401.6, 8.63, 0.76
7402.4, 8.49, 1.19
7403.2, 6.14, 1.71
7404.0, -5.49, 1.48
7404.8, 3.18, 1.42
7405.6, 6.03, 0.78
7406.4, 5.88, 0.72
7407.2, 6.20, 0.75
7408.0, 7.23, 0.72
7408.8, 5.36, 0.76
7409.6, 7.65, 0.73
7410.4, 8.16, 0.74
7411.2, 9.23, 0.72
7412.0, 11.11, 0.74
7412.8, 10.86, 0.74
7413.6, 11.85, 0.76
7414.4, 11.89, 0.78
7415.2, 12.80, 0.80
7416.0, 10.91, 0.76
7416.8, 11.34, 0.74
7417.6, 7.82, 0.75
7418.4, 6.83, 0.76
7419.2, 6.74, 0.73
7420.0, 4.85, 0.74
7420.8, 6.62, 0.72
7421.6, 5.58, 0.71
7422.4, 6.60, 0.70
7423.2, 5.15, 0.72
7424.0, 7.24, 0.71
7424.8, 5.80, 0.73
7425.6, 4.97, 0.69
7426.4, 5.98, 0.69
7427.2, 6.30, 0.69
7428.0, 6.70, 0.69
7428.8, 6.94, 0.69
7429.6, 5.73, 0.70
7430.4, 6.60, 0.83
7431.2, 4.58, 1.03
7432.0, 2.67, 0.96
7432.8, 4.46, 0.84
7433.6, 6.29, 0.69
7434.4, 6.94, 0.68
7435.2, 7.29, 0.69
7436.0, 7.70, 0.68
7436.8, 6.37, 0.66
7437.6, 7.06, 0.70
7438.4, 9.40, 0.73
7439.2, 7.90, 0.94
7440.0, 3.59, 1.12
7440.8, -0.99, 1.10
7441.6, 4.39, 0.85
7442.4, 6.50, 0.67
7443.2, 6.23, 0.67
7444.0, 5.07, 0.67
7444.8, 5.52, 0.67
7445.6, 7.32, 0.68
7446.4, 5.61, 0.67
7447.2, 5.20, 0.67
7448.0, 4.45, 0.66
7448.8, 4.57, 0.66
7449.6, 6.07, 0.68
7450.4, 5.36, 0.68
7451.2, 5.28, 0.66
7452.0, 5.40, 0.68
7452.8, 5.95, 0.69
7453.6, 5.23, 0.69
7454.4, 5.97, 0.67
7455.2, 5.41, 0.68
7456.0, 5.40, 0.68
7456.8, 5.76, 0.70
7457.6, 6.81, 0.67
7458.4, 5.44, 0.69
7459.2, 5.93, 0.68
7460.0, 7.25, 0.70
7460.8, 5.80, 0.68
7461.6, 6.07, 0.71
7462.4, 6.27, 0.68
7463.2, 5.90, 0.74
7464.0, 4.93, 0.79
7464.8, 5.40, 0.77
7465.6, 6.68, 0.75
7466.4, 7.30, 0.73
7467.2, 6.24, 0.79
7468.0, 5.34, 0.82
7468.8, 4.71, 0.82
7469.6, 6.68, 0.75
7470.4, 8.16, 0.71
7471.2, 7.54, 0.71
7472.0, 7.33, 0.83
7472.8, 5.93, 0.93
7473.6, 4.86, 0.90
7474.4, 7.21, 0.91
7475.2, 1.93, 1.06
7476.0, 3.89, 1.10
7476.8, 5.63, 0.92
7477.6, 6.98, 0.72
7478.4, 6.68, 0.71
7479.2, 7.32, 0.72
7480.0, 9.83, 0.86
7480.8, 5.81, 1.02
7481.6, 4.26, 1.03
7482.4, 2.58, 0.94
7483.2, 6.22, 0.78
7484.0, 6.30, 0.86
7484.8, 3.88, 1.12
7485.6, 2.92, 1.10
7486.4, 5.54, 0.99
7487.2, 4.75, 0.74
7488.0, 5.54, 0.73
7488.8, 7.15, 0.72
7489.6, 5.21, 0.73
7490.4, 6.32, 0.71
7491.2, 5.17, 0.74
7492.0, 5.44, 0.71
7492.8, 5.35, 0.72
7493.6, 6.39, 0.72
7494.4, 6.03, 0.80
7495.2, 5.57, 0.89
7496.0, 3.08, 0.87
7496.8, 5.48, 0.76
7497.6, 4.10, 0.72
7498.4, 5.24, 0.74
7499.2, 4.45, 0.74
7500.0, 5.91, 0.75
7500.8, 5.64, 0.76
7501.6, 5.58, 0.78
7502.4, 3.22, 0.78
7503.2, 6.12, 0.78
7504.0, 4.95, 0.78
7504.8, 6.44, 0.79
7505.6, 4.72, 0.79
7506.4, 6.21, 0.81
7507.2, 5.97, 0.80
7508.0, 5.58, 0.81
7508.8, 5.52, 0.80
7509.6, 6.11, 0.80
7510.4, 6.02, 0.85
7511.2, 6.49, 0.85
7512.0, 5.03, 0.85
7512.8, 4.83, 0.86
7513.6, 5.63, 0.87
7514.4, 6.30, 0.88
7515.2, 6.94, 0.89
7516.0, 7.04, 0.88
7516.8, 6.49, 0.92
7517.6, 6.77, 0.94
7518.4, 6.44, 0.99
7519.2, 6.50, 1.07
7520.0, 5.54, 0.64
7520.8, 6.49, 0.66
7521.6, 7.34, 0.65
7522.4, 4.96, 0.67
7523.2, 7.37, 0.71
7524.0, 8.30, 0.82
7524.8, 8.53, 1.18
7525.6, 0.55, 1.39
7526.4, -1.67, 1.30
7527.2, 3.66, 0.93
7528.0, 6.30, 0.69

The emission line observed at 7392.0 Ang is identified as Halpha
